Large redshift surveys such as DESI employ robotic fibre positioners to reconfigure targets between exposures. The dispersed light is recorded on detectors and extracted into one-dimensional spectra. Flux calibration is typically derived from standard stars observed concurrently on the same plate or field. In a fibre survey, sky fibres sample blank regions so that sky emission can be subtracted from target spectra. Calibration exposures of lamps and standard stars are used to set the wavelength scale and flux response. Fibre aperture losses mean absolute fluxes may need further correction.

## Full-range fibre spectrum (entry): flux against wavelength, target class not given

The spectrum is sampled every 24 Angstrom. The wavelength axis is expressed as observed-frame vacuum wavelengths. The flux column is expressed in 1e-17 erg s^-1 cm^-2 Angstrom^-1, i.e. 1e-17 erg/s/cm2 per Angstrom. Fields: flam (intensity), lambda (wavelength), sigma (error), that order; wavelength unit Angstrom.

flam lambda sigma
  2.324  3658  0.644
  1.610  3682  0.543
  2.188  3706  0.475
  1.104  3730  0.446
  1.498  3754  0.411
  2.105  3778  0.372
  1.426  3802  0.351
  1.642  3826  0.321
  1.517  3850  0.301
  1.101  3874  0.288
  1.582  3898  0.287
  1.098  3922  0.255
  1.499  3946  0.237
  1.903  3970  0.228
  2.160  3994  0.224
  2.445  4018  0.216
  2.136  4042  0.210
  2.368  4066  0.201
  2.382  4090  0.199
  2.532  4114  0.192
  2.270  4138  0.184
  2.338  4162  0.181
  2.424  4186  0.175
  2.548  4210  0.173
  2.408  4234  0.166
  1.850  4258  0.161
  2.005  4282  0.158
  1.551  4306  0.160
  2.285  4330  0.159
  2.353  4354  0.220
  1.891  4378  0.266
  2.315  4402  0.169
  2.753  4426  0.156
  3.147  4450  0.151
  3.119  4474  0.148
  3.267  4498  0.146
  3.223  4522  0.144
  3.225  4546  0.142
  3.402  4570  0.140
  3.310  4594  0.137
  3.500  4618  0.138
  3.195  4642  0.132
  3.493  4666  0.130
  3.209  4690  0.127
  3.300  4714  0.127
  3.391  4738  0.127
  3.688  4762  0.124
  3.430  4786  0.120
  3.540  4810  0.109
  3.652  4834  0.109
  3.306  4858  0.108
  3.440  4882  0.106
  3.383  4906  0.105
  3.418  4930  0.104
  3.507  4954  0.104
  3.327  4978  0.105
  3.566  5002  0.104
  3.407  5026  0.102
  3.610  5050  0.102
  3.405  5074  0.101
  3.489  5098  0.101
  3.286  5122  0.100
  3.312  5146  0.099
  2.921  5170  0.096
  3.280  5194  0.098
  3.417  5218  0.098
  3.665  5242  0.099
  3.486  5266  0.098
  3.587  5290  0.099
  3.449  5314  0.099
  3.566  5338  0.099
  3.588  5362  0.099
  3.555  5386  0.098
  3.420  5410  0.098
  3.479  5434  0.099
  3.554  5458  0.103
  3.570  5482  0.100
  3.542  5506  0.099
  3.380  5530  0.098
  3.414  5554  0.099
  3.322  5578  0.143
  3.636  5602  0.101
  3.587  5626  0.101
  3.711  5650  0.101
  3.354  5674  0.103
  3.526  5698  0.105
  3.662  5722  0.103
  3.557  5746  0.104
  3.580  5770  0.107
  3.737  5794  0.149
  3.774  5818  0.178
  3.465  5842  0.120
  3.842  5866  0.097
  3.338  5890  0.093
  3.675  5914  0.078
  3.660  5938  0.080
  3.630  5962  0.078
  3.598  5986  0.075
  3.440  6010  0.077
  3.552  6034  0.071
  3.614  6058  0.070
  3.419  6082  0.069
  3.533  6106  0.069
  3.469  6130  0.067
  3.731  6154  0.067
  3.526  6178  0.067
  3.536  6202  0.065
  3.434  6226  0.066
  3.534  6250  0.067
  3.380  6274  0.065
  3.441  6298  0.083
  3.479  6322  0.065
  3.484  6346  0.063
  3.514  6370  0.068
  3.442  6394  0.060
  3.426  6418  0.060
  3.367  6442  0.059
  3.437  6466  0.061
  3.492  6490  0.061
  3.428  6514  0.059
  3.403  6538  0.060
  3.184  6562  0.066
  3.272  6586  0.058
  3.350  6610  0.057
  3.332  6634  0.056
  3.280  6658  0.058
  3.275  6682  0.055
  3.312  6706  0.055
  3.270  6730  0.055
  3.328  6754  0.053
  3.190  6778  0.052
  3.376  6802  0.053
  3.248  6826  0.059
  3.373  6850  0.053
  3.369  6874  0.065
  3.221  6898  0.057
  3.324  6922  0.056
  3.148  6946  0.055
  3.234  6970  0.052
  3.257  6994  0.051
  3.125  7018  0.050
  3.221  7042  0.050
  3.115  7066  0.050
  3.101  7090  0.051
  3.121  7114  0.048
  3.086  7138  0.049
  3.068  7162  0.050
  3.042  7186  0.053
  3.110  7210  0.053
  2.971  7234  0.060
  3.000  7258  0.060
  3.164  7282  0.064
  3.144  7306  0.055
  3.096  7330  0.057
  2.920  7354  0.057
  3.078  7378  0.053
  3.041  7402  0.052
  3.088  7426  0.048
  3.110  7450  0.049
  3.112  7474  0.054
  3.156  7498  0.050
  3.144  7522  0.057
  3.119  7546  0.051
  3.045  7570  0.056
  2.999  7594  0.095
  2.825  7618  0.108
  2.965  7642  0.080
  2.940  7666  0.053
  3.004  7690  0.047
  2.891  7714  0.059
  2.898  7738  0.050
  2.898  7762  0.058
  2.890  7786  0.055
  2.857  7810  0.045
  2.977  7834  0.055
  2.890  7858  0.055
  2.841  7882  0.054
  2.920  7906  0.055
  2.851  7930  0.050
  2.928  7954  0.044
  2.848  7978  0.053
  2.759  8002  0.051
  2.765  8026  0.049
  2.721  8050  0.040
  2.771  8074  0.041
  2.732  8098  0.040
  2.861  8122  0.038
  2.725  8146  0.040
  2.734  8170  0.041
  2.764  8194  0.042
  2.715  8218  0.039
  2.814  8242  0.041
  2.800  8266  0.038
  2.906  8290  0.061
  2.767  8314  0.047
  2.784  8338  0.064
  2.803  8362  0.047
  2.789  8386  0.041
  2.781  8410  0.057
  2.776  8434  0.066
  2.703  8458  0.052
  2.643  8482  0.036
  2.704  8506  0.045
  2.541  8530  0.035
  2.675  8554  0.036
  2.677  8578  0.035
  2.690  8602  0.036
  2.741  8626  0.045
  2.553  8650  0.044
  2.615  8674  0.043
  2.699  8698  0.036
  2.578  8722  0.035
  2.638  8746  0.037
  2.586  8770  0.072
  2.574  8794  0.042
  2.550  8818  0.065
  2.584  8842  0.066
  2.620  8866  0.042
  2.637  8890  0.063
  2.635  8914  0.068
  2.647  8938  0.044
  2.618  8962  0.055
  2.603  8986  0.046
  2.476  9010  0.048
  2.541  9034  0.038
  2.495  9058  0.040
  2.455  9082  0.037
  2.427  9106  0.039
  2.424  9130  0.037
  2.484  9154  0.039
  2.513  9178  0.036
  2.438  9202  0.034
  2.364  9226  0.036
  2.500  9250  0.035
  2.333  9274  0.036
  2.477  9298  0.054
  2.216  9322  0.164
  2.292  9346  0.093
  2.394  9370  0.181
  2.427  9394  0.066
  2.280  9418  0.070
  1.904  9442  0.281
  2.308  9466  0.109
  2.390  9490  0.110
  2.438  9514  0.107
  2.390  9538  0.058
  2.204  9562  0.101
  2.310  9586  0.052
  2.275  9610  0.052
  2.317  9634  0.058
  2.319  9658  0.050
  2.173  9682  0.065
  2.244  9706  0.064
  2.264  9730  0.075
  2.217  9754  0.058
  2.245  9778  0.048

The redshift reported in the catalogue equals -0.001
